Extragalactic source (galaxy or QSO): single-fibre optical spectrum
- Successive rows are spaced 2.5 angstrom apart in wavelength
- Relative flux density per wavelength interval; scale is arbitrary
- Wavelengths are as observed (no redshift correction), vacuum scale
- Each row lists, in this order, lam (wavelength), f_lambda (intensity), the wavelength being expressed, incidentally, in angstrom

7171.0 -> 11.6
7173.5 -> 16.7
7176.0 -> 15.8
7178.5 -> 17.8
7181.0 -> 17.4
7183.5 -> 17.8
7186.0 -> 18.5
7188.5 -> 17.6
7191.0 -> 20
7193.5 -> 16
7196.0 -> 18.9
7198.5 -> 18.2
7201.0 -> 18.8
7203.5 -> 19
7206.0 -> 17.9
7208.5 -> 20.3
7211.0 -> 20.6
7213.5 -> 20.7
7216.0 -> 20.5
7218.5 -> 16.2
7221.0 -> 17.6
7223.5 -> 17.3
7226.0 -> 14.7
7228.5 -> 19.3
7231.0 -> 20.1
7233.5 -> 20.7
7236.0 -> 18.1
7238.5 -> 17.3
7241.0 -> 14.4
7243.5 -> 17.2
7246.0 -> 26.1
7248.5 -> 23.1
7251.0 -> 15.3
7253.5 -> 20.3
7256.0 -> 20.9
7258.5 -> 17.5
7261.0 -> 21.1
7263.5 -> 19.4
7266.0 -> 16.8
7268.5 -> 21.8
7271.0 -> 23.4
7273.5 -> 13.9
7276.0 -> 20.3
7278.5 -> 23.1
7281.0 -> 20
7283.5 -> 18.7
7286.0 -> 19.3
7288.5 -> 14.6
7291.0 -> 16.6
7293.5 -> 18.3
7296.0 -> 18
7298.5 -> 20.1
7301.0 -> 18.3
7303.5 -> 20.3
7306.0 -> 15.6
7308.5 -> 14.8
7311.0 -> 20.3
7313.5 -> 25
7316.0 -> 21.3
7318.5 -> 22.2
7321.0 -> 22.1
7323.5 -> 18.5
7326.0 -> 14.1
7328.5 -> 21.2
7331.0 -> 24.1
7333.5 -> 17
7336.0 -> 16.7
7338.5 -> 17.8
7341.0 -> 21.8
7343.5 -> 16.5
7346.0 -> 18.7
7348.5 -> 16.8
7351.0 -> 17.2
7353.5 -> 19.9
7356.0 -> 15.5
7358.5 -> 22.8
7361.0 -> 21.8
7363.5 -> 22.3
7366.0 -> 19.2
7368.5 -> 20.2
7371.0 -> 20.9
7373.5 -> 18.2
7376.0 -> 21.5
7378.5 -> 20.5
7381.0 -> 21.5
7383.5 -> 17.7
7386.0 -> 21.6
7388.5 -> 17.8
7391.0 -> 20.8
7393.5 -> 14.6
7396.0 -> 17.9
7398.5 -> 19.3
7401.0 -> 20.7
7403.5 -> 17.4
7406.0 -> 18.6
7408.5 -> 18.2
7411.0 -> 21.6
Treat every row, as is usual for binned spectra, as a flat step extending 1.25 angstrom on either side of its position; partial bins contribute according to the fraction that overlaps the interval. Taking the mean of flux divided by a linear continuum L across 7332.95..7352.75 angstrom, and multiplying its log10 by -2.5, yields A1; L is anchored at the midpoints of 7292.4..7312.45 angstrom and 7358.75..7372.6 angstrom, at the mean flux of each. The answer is 0.12 mag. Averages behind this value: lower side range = 18.3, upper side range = 21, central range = 17.9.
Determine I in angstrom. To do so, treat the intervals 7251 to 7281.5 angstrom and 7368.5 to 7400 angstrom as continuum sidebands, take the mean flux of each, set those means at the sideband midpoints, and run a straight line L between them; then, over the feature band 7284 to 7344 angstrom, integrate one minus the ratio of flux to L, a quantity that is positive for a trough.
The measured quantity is 1.9 angstrom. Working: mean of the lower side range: 19.7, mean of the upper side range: 19.4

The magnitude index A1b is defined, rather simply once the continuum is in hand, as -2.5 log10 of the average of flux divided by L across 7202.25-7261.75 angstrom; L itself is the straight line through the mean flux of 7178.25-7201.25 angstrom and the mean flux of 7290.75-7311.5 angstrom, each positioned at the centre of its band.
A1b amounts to -0.05 mag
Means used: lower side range 18.1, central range 19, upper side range 18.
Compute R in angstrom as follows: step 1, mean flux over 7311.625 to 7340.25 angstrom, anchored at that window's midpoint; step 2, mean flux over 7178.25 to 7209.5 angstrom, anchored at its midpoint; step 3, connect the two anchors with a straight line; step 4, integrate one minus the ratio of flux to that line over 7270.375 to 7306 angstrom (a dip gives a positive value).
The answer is 1.5 angstrom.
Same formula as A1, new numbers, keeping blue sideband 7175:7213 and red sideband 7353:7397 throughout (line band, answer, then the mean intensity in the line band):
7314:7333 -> -0.066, 20.5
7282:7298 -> 0.079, 17.7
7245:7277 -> -0.060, 19.9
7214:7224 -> 0.024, 18.2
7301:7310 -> 0.120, 17.2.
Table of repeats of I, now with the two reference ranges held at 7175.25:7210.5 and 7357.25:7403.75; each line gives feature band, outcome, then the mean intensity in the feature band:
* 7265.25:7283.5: -0.92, 19.9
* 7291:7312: 1.19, 18.1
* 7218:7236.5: 0.46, 18.1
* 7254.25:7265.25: -0.47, 19.6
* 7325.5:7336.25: 0.18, 19.1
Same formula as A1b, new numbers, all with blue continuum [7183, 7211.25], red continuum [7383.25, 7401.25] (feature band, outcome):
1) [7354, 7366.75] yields -0.09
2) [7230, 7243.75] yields 0.04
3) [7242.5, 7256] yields -0.10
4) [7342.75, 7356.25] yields 0.07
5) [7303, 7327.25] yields -0.04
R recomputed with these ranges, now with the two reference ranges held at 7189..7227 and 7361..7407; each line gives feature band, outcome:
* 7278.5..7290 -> 0.2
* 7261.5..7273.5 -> -0.6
